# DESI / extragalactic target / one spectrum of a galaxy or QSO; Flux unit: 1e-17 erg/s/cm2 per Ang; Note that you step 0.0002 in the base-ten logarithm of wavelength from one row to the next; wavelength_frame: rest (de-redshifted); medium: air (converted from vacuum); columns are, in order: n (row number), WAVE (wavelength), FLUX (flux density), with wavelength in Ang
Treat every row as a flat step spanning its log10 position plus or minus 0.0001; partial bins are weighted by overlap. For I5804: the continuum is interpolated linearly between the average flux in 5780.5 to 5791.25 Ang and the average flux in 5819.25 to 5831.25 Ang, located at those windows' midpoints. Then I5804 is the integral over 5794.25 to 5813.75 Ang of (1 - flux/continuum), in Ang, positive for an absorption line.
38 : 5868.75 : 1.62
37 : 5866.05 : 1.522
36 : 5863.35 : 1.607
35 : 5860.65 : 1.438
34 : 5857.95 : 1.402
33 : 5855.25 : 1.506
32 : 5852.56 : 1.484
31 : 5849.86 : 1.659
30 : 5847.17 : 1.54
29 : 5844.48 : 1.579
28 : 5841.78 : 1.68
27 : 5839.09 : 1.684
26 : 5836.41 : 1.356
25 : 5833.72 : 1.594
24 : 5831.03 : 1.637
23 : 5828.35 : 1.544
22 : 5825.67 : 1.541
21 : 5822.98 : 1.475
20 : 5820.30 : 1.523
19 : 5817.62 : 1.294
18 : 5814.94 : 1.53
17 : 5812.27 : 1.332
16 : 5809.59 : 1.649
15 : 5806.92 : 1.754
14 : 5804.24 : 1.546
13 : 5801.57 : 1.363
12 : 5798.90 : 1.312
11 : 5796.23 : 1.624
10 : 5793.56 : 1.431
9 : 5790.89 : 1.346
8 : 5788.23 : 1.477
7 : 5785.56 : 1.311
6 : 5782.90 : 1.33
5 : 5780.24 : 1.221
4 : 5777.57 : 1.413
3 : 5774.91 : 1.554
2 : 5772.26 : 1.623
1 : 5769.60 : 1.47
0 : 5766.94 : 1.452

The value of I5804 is -1.0 Ang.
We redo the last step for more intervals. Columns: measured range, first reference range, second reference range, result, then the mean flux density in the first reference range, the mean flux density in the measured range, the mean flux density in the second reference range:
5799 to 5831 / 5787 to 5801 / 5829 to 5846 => 0.1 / 1.43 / 1.5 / 1.59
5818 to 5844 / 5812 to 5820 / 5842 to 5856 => -1.2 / 1.41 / 1.55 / 1.57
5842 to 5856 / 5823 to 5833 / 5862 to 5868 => 0.0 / 1.56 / 1.57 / 1.57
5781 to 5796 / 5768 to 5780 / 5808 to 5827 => 0.9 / 1.49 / 1.39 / 1.48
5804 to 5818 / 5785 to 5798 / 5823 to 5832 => -0.3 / 1.44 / 1.53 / 1.56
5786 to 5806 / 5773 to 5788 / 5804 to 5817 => 0.3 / 1.38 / 1.44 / 1.55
